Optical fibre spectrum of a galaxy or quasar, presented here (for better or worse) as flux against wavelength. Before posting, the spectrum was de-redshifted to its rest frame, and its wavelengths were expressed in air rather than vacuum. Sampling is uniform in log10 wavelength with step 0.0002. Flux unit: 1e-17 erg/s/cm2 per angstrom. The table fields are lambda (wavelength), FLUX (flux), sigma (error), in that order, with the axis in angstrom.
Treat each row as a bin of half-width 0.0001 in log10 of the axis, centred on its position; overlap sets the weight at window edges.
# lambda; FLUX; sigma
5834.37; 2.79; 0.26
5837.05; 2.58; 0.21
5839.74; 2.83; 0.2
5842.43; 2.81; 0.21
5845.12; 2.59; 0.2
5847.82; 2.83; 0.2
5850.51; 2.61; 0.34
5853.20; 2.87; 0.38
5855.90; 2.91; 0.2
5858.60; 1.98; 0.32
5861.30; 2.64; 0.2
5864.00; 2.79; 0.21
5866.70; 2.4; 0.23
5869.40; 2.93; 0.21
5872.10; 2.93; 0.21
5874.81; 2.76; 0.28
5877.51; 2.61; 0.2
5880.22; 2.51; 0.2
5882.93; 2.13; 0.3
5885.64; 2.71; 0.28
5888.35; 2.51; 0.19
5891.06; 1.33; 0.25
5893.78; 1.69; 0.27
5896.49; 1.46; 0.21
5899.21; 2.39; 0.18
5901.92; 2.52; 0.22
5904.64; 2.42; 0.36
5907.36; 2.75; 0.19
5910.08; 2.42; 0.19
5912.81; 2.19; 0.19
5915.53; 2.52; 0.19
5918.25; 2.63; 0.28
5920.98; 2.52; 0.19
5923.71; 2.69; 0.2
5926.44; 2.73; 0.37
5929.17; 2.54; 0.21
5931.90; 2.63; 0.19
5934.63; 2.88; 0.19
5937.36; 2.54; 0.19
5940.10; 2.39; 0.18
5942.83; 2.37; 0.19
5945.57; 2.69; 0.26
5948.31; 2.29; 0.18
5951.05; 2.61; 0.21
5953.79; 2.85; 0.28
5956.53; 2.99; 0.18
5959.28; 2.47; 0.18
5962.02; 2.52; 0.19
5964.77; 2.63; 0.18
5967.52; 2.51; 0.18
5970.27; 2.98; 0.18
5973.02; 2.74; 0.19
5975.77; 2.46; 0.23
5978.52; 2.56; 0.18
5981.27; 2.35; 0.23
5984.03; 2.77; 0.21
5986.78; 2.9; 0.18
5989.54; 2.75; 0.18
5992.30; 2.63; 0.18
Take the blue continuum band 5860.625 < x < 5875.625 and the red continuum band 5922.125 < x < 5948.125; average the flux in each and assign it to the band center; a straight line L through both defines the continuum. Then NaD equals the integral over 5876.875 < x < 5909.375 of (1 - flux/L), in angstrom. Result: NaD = 5.3 angstrom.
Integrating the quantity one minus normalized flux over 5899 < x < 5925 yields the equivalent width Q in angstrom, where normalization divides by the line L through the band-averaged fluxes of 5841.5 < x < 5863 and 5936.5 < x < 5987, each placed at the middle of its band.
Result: 1.2 angstrom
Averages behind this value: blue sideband 2.65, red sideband 2.61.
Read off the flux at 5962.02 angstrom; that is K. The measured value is 2.52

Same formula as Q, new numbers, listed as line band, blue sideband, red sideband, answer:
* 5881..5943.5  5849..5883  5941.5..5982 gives 5.5 angstrom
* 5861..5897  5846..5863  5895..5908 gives 0.9 angstrom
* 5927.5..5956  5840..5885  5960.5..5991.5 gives 0.6 angstrom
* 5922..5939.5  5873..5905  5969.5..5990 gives -1.4 angstrom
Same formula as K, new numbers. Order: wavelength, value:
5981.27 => 2.35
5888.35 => 2.51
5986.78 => 2.9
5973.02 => 2.74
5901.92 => 2.52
